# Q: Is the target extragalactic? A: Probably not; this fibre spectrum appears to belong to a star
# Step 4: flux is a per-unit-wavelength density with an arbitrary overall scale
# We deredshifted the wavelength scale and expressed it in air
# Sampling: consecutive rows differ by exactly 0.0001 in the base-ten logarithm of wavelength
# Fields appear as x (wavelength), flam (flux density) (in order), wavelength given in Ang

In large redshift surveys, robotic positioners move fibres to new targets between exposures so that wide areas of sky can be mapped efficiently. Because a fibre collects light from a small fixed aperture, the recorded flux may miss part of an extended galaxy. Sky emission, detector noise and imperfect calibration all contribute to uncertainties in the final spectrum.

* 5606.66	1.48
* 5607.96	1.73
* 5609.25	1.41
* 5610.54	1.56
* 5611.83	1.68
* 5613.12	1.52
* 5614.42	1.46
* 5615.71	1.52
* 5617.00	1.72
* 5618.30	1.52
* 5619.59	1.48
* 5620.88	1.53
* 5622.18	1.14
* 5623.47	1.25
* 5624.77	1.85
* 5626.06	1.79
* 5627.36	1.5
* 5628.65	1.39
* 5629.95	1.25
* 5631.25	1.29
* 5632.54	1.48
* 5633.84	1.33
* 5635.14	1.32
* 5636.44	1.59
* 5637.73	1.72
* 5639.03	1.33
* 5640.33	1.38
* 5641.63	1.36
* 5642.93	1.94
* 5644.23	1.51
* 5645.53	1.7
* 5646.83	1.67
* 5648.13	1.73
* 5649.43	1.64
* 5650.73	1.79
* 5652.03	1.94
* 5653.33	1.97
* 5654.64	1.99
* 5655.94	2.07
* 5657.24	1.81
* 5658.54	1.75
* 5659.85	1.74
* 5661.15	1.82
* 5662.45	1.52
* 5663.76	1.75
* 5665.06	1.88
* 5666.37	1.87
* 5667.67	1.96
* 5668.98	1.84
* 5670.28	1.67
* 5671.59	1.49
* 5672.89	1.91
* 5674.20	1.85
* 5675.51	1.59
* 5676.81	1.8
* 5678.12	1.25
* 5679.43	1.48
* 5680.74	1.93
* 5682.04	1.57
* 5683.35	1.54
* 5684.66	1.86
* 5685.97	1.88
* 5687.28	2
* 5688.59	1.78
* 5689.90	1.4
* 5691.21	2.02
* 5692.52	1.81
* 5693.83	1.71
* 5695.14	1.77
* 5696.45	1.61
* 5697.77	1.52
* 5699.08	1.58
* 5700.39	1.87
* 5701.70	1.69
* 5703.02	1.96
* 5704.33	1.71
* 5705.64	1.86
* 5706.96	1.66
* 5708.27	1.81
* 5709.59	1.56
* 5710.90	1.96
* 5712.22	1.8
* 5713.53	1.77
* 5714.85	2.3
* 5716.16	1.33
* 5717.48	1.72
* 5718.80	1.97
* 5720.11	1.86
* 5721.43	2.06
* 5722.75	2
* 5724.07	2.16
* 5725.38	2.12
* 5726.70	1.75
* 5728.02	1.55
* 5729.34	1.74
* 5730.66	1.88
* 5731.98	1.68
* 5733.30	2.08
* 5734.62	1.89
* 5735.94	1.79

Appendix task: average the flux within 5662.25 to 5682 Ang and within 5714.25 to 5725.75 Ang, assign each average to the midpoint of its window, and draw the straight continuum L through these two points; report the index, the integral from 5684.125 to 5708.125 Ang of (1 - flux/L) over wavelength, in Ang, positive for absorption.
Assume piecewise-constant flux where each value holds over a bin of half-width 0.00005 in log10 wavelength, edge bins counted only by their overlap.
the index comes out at 0.9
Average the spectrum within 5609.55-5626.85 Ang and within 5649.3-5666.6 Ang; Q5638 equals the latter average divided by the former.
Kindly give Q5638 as 1.2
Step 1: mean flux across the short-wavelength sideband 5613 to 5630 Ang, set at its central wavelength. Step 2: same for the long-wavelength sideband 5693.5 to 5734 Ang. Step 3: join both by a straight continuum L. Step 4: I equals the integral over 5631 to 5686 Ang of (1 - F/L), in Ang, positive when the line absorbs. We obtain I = -2.1 Ang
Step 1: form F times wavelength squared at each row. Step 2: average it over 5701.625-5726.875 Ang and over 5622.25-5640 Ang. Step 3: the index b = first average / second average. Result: 1.31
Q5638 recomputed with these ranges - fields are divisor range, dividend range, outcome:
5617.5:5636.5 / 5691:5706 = 1.21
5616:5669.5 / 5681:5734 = 1.10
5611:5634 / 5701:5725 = 1.24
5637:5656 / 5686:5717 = 1.03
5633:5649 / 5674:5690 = 1.09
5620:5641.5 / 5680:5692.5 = 1.23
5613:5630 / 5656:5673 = 1.18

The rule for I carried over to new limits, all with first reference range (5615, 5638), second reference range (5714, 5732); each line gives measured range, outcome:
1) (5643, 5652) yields -0.8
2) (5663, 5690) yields -0.9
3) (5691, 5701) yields 0.2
